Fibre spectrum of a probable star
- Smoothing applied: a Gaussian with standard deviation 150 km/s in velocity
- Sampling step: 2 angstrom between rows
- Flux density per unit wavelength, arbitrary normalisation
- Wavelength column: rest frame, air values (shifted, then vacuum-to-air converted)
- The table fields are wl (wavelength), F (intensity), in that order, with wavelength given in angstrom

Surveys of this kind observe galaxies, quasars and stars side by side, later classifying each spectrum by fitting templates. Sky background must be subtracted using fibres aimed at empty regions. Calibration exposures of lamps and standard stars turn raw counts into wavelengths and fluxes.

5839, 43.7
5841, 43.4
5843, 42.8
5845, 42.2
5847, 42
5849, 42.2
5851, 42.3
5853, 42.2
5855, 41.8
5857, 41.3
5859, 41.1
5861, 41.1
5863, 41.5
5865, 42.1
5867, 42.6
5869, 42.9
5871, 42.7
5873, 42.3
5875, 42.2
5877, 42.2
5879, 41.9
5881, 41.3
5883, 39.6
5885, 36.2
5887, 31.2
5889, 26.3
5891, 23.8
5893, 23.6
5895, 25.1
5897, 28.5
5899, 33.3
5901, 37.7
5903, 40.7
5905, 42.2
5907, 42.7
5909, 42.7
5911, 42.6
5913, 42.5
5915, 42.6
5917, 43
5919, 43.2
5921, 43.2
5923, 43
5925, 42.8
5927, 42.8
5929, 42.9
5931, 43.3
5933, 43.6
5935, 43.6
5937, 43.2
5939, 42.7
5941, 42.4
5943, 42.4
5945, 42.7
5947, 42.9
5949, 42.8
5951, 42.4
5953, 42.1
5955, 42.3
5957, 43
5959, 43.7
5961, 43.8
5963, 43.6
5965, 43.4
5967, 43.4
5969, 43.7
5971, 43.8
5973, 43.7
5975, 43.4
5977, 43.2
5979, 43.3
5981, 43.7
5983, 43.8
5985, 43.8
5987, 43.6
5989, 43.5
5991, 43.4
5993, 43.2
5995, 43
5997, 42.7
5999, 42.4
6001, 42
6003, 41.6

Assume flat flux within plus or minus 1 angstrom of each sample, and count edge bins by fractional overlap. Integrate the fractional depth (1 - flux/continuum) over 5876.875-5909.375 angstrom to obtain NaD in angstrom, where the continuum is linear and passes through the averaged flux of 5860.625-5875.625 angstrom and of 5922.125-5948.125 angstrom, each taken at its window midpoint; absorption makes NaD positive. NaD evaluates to 5.8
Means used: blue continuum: 42.2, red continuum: 42.9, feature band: 34.9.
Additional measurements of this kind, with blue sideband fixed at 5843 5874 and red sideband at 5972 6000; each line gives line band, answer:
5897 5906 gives 1.08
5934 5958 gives 0.12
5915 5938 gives -0.21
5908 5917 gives -0.01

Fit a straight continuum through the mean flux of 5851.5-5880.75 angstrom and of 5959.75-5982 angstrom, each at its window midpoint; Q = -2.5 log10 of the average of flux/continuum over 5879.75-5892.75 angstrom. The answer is 0.279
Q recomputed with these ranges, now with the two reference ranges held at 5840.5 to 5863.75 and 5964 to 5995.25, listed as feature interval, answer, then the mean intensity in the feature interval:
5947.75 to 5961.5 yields 0.009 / 42.8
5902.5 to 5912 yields 0.010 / 42.3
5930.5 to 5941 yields -0.006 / 43.2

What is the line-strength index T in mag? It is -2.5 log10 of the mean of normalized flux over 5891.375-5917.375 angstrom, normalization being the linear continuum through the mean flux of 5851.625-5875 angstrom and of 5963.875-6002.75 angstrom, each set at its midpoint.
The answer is 0.15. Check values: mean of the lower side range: 42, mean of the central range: 37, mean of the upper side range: 43.3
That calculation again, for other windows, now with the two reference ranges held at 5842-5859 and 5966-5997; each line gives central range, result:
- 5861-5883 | 0.01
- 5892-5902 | 0.39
